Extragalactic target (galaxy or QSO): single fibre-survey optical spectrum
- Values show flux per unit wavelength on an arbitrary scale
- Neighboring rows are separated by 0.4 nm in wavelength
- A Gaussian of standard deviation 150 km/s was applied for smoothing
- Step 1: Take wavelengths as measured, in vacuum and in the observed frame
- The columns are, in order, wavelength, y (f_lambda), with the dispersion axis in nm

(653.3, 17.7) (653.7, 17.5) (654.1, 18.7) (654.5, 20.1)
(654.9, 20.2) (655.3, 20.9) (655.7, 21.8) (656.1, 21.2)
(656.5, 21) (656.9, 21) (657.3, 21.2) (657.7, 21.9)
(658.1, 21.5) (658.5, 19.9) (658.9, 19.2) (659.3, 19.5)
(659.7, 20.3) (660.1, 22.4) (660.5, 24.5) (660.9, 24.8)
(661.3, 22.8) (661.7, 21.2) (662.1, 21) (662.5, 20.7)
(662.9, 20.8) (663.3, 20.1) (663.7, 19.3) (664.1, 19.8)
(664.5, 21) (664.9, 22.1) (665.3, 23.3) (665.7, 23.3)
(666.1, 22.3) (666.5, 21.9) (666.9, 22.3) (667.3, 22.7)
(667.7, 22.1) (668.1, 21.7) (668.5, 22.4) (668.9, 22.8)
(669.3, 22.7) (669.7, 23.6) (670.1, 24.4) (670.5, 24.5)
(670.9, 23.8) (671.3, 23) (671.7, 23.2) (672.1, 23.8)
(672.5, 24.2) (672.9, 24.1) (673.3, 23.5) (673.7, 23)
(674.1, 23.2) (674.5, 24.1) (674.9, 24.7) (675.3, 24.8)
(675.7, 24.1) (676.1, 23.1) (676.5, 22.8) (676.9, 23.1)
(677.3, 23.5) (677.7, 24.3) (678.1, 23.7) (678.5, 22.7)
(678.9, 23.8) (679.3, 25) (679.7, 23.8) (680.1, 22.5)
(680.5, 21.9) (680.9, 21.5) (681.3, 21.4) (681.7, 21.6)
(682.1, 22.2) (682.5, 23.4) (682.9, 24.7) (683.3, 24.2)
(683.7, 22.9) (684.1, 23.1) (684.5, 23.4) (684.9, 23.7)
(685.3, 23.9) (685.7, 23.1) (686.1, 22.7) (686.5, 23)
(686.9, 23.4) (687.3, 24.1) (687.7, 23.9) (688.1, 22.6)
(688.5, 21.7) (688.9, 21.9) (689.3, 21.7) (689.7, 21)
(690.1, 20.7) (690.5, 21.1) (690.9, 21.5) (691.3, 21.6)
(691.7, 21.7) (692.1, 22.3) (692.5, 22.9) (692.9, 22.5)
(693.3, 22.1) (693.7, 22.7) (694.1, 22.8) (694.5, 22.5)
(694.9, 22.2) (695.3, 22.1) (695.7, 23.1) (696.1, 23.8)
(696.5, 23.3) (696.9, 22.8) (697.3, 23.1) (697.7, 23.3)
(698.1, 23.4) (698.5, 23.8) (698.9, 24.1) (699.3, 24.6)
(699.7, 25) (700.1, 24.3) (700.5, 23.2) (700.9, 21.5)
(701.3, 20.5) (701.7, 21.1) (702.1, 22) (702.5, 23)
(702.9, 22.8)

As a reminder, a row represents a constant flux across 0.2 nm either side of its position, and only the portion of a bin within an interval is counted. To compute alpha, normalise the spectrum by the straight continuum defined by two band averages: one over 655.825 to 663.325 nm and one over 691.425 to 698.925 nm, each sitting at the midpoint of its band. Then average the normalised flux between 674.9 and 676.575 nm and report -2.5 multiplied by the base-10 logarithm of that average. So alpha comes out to -0.09 mag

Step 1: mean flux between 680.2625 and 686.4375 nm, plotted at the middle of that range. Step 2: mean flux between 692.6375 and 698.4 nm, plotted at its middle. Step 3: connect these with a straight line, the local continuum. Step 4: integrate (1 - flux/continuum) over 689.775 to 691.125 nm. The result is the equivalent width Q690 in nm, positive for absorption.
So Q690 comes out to 0.10 nm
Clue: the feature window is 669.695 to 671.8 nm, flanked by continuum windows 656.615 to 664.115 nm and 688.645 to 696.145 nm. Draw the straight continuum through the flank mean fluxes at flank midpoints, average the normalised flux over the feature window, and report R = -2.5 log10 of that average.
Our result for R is -0.11 mag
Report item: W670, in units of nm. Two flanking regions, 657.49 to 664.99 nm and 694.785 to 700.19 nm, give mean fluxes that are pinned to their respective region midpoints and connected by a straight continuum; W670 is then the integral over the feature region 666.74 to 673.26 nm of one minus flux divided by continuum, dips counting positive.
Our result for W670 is -0.44 nm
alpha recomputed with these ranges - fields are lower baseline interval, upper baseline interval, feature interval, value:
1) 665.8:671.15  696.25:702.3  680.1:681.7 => 0.06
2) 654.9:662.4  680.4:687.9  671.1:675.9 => -0.07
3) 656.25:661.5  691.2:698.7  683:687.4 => -0.05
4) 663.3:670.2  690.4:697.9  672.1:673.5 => -0.08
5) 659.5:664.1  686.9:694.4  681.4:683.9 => -0.05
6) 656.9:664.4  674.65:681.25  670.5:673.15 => -0.05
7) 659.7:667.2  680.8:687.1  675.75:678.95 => -0.03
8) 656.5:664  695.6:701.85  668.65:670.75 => -0.09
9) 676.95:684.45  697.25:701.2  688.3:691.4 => 0.09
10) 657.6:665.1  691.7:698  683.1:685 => -0.06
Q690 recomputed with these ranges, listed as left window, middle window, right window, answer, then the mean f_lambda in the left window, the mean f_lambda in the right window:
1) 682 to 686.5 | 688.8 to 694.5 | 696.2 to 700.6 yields 0.40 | 23.4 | 23.7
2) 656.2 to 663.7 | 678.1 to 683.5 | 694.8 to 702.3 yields -0.19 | 21.3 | 23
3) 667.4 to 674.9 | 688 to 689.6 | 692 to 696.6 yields 0.07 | 23.4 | 22.7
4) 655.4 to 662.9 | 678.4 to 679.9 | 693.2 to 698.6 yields -0.11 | 21.4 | 22.9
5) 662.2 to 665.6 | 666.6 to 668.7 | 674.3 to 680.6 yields -0.05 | 21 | 23.6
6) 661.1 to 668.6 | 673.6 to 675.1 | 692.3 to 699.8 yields -0.12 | 21.6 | 23.1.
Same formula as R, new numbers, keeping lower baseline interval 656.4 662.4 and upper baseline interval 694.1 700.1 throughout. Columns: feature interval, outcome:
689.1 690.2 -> 0.090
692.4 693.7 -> 0.032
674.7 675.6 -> -0.111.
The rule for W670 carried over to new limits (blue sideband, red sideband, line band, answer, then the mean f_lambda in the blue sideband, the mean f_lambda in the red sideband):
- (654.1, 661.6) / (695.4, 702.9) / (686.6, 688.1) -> -0.068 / 21.3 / 23.1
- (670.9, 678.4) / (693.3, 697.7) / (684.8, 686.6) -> -0.004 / 23.7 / 22.8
